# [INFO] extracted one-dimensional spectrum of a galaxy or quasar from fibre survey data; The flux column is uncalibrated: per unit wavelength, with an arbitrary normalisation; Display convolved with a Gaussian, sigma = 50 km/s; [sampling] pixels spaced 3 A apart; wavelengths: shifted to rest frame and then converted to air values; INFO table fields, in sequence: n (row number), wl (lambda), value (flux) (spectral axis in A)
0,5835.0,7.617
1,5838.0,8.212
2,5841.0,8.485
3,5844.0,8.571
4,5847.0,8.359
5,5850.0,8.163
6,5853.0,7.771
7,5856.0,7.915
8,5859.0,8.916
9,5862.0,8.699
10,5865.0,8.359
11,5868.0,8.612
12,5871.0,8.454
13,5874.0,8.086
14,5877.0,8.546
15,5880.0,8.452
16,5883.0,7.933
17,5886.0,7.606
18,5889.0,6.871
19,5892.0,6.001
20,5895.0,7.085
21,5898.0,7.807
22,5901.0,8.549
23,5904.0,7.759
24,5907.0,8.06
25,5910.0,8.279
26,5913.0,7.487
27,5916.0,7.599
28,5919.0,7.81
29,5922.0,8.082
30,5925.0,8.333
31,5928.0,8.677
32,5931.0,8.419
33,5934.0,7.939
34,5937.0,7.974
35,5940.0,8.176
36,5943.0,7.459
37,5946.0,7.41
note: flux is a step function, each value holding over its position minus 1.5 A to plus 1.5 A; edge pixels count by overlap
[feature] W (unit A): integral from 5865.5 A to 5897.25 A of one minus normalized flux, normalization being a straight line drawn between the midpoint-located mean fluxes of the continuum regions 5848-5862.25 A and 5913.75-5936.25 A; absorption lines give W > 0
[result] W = 1.6 A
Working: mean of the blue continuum 8.26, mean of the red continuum 8.1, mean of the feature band 7.78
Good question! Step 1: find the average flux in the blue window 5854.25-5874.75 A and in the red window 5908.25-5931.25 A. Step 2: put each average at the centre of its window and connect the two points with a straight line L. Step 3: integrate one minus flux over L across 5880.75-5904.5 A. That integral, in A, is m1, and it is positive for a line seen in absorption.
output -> 2.2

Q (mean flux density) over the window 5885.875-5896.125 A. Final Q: 6.79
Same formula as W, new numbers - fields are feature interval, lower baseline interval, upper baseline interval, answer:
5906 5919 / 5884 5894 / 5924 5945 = -0.6 A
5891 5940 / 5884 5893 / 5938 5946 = -3.6 A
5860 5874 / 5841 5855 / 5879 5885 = -0.6 A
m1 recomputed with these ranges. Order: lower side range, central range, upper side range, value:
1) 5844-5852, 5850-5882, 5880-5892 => -2.03 A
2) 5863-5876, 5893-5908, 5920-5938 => 0.95 A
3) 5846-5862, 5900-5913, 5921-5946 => 0.13 A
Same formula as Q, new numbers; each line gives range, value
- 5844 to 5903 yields 8.02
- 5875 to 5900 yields 7.57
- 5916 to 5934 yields 8.18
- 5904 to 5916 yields 7.88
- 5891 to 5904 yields 7.46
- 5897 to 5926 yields 7.97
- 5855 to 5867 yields 8.5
